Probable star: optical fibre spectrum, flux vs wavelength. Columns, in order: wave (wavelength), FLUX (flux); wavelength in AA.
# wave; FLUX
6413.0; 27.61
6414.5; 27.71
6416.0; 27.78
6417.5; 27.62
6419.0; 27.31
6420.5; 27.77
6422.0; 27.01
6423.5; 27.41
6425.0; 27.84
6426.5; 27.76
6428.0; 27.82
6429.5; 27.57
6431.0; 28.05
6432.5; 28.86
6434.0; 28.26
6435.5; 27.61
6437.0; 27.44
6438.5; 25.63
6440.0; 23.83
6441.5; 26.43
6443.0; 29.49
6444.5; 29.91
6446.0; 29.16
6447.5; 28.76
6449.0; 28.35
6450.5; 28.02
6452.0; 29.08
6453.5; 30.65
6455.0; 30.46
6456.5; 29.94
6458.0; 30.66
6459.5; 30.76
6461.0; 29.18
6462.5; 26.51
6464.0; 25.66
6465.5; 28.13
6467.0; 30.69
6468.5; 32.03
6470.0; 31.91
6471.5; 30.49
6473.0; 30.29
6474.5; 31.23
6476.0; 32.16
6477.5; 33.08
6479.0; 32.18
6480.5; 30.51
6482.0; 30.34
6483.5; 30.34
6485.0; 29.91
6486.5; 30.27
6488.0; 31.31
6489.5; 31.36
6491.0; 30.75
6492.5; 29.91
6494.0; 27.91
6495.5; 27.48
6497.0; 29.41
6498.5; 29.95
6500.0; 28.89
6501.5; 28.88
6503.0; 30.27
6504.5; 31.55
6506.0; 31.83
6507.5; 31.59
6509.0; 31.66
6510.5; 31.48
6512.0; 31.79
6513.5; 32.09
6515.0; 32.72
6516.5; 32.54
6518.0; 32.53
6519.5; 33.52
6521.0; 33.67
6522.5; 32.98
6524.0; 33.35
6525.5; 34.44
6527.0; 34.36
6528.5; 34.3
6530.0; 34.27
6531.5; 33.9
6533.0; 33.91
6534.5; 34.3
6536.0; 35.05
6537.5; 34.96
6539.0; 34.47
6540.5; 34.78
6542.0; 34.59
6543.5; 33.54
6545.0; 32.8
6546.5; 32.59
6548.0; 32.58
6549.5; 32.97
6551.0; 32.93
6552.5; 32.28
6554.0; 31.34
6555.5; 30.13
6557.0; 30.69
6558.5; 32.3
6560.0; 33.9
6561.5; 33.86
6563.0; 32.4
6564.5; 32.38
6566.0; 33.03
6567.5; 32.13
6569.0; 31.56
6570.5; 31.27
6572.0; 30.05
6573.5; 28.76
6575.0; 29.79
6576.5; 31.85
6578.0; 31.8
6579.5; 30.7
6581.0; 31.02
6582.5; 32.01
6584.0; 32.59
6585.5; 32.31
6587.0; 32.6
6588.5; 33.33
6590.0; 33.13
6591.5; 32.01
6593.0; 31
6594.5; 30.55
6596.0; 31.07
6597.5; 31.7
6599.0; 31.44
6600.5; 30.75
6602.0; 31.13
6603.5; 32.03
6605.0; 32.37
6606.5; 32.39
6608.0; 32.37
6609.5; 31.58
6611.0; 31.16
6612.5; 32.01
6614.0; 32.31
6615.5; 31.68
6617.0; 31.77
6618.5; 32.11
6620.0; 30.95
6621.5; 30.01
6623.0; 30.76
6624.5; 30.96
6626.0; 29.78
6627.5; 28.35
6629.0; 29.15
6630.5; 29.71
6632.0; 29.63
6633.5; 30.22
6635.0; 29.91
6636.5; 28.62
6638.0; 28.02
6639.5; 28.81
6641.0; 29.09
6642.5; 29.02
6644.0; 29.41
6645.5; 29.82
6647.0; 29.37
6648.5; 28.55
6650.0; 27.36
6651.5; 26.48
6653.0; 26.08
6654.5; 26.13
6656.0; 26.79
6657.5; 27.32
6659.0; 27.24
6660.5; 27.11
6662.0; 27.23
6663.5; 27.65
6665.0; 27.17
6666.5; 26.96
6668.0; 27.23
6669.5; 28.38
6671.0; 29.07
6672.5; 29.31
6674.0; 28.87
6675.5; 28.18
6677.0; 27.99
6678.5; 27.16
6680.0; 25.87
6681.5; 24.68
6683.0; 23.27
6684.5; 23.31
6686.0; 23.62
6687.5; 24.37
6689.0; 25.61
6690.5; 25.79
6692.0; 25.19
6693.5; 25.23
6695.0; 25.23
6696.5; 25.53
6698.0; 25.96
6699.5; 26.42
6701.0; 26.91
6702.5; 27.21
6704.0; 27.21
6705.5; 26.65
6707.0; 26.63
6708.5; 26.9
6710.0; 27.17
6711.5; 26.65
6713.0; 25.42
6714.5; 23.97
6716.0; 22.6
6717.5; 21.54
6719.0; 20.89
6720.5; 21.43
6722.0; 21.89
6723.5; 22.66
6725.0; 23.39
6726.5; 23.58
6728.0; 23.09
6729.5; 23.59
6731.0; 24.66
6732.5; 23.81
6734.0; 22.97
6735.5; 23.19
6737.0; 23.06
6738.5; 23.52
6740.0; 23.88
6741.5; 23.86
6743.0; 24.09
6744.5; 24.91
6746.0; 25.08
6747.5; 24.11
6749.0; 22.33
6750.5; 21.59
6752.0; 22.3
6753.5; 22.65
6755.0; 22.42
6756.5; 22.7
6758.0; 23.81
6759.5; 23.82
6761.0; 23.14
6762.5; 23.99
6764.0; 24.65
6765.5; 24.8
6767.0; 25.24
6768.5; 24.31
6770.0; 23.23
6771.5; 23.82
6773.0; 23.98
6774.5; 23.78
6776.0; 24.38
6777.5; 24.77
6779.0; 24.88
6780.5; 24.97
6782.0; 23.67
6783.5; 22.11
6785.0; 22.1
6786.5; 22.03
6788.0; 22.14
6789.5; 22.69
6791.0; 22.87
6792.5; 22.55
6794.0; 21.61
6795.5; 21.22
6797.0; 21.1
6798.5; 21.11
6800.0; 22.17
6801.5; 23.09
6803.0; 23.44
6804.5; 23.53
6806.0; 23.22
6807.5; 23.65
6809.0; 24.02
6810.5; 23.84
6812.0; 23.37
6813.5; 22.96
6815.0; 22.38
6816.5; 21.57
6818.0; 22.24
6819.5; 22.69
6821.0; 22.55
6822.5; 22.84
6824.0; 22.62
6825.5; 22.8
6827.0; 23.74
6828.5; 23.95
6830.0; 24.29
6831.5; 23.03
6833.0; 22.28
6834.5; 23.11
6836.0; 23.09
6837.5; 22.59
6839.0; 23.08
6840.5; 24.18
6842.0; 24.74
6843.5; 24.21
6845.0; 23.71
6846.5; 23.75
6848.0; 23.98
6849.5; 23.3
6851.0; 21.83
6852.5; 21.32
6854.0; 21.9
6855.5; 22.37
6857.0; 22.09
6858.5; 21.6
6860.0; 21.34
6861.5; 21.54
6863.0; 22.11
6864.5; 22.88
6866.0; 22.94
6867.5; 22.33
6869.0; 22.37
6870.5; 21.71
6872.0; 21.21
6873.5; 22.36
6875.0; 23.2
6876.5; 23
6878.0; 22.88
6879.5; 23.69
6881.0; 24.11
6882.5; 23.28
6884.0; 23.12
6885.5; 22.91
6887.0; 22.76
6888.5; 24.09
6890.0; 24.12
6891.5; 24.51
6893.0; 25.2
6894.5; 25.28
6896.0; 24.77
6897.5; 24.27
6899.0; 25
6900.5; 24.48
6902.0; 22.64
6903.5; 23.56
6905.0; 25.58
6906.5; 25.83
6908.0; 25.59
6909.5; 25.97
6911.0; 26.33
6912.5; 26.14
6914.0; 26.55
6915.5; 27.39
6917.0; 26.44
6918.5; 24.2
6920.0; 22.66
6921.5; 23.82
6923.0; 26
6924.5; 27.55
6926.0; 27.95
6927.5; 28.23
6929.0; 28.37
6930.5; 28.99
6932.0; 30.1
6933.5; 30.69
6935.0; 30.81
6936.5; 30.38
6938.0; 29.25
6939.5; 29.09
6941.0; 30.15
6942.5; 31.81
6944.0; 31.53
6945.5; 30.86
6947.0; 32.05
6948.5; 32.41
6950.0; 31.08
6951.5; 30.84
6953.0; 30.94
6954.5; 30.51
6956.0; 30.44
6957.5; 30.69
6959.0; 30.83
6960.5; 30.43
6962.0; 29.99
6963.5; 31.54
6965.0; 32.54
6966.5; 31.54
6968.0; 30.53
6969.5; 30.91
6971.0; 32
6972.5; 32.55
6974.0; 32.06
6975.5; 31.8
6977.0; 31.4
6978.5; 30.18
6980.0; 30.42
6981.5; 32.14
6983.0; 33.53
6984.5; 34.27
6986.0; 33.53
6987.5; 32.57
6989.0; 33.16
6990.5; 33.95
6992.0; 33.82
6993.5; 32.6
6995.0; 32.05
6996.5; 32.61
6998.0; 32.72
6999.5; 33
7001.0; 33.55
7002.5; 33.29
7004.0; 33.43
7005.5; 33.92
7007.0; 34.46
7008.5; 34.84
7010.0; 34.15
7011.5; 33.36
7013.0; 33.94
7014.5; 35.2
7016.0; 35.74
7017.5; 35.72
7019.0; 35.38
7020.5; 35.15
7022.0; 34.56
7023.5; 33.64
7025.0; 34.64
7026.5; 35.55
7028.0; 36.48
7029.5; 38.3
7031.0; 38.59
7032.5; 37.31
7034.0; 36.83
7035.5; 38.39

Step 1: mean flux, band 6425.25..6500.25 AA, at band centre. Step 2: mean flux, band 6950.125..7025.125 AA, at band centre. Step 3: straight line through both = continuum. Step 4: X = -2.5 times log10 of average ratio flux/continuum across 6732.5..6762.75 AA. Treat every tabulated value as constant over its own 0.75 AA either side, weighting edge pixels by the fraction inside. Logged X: 0.31 mag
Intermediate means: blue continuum 29.3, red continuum 32.7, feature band 23.4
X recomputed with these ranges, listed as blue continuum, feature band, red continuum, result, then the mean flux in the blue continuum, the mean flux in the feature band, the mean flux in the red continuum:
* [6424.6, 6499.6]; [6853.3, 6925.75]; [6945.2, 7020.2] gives 0.316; 29.3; 23.9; 32.5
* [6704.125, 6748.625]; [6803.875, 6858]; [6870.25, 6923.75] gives 0.052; 24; 23.1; 24.3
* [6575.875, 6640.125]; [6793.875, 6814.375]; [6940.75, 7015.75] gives 0.360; 31.1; 22.8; 32.3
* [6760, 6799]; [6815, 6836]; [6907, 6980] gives 0.097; 23.3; 22.9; 29.5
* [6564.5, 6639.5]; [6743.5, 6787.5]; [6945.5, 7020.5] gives 0.320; 31.1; 23.6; 32.6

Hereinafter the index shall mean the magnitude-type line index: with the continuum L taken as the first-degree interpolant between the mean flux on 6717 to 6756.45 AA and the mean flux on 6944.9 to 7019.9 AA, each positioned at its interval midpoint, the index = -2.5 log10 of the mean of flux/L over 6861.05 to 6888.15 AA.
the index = 0.242 mag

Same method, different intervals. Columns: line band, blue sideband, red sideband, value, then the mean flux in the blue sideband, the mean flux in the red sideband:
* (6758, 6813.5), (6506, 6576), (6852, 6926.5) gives 0.14 mag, 32.7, 23.9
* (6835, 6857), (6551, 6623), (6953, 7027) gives 0.37 mag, 31.7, 32.8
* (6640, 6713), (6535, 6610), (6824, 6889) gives 0.07 mag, 32.2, 22.9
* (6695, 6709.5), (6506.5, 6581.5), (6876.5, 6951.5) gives 0.14 mag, 32.6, 26.6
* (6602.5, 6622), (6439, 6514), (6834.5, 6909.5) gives -0.15 mag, 29.9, 23.3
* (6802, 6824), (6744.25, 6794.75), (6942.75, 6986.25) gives 0.10 mag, 23.4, 31.5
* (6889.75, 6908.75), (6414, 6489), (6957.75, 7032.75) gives 0.30 mag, 29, 33.4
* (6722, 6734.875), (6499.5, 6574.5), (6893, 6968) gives 0.29 mag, 32.6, 28.2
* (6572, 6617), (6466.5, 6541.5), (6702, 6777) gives -0.10 mag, 31.9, 23.9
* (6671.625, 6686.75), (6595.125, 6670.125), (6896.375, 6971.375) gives 0.12 mag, 29.5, 28.5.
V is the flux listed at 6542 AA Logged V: 34.59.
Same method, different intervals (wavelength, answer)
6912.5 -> 26.14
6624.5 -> 30.96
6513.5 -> 32.09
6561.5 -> 33.86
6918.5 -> 24.2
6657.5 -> 27.32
